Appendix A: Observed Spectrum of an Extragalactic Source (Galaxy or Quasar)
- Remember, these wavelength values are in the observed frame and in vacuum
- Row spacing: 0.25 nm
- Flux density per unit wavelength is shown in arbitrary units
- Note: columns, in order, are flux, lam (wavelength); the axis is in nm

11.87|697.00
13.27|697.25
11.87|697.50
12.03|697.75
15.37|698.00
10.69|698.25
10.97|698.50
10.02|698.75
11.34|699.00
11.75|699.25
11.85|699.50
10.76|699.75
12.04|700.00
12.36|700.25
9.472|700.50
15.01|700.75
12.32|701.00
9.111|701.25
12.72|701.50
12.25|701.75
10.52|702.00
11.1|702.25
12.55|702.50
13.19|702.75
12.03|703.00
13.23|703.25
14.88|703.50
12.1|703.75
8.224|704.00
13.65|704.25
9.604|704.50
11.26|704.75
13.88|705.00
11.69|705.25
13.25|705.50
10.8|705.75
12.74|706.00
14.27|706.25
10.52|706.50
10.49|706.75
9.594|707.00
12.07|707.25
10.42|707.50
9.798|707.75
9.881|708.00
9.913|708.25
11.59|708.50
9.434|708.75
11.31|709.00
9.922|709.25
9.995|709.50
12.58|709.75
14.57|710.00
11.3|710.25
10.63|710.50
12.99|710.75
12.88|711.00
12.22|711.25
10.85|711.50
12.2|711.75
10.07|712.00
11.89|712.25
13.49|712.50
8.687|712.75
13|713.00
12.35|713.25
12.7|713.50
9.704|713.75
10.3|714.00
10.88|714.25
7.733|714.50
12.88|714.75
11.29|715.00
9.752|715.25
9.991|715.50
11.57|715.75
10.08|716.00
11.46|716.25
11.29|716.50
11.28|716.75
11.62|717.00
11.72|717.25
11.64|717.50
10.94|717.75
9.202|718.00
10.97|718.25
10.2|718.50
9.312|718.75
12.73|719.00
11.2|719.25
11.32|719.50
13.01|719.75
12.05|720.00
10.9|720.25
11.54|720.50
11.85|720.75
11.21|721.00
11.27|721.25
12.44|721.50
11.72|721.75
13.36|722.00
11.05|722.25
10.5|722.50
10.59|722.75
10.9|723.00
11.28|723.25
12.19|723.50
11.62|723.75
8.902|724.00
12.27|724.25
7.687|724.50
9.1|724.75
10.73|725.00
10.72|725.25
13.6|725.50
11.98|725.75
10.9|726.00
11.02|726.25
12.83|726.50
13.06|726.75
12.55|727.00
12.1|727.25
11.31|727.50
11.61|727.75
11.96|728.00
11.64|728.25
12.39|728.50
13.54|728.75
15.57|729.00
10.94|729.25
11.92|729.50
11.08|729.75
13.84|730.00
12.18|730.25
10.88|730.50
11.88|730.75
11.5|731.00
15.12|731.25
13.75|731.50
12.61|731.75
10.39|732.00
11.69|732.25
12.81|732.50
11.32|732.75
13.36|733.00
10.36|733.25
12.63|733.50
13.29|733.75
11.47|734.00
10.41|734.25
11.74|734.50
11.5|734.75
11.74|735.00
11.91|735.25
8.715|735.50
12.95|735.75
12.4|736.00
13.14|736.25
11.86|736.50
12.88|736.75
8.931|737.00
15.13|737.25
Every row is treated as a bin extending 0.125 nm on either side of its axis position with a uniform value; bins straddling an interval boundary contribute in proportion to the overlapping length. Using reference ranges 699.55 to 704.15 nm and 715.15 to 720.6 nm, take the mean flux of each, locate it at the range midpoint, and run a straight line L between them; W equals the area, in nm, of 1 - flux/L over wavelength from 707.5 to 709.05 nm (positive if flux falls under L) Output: 0.17 nm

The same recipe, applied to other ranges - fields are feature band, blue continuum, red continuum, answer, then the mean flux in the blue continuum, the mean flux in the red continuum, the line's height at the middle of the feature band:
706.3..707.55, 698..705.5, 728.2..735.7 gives 0.11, 11.8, 12.1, 11.9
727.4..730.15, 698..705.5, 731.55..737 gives -0.12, 11.8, 11.8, 11.8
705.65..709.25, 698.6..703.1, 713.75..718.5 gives 0.13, 11.7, 10.8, 11.3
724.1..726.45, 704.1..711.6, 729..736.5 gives 0.19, 11.5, 12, 11.9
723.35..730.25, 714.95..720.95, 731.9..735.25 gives -0.16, 11.1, 11.8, 11.5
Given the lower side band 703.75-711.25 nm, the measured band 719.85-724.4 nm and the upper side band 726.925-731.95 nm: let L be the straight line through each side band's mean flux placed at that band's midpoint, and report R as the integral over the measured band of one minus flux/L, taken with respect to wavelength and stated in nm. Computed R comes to 0.241 nm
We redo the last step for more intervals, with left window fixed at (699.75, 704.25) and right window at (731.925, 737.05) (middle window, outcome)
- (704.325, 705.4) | 0.02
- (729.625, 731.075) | -0.02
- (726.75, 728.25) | -0.02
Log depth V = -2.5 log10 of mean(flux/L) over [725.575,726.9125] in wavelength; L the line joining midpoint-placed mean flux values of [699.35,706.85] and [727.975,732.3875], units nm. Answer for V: 0.03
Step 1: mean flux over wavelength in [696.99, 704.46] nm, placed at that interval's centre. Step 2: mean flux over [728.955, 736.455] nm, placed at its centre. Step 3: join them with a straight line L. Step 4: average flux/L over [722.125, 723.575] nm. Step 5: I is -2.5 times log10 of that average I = 0.092 mag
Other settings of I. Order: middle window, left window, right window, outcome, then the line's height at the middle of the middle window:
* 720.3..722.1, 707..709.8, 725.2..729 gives -0.01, 11.7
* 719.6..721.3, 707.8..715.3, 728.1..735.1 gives 0.00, 11.7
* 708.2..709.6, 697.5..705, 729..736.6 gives 0.15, 11.9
